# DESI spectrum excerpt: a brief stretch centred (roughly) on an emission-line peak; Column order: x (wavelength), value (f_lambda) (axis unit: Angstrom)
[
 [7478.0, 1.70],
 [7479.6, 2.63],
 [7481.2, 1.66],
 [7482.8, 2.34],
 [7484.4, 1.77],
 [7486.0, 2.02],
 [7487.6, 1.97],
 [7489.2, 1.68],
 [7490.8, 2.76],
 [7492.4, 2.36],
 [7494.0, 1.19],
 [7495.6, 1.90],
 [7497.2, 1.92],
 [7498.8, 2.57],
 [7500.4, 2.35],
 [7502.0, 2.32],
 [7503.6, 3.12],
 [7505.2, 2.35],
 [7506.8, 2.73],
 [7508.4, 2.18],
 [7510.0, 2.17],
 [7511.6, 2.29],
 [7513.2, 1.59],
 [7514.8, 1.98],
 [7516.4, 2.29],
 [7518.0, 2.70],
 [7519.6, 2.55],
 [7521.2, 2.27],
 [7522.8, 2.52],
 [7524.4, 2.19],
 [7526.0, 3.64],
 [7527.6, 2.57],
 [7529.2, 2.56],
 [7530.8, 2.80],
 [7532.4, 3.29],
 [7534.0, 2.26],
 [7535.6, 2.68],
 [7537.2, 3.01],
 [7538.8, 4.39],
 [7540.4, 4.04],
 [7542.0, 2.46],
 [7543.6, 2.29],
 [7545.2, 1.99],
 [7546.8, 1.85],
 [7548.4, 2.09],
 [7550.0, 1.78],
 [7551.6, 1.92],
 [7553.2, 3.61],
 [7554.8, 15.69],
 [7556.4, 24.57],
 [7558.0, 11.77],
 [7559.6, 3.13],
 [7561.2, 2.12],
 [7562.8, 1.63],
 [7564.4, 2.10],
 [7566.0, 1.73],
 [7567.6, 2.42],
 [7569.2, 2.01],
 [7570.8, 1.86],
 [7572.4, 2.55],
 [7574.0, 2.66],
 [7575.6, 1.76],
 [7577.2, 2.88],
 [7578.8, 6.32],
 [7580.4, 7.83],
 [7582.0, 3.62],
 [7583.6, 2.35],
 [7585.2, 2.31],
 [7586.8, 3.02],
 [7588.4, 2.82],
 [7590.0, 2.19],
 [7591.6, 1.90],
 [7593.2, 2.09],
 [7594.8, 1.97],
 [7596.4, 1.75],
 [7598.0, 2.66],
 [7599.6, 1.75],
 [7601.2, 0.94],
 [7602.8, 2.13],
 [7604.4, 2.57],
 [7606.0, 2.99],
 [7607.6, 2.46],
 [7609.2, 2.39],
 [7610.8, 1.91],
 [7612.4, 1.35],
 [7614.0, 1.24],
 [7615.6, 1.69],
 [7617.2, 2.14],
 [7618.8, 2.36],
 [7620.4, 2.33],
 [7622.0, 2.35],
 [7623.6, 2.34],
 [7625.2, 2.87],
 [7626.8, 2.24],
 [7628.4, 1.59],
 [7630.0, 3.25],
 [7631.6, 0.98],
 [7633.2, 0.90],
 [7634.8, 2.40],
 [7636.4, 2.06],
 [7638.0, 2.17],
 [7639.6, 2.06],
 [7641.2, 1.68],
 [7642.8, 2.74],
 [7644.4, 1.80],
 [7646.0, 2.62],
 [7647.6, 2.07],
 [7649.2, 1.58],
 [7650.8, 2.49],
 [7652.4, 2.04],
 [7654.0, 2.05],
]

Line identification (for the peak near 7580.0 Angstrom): [N II]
